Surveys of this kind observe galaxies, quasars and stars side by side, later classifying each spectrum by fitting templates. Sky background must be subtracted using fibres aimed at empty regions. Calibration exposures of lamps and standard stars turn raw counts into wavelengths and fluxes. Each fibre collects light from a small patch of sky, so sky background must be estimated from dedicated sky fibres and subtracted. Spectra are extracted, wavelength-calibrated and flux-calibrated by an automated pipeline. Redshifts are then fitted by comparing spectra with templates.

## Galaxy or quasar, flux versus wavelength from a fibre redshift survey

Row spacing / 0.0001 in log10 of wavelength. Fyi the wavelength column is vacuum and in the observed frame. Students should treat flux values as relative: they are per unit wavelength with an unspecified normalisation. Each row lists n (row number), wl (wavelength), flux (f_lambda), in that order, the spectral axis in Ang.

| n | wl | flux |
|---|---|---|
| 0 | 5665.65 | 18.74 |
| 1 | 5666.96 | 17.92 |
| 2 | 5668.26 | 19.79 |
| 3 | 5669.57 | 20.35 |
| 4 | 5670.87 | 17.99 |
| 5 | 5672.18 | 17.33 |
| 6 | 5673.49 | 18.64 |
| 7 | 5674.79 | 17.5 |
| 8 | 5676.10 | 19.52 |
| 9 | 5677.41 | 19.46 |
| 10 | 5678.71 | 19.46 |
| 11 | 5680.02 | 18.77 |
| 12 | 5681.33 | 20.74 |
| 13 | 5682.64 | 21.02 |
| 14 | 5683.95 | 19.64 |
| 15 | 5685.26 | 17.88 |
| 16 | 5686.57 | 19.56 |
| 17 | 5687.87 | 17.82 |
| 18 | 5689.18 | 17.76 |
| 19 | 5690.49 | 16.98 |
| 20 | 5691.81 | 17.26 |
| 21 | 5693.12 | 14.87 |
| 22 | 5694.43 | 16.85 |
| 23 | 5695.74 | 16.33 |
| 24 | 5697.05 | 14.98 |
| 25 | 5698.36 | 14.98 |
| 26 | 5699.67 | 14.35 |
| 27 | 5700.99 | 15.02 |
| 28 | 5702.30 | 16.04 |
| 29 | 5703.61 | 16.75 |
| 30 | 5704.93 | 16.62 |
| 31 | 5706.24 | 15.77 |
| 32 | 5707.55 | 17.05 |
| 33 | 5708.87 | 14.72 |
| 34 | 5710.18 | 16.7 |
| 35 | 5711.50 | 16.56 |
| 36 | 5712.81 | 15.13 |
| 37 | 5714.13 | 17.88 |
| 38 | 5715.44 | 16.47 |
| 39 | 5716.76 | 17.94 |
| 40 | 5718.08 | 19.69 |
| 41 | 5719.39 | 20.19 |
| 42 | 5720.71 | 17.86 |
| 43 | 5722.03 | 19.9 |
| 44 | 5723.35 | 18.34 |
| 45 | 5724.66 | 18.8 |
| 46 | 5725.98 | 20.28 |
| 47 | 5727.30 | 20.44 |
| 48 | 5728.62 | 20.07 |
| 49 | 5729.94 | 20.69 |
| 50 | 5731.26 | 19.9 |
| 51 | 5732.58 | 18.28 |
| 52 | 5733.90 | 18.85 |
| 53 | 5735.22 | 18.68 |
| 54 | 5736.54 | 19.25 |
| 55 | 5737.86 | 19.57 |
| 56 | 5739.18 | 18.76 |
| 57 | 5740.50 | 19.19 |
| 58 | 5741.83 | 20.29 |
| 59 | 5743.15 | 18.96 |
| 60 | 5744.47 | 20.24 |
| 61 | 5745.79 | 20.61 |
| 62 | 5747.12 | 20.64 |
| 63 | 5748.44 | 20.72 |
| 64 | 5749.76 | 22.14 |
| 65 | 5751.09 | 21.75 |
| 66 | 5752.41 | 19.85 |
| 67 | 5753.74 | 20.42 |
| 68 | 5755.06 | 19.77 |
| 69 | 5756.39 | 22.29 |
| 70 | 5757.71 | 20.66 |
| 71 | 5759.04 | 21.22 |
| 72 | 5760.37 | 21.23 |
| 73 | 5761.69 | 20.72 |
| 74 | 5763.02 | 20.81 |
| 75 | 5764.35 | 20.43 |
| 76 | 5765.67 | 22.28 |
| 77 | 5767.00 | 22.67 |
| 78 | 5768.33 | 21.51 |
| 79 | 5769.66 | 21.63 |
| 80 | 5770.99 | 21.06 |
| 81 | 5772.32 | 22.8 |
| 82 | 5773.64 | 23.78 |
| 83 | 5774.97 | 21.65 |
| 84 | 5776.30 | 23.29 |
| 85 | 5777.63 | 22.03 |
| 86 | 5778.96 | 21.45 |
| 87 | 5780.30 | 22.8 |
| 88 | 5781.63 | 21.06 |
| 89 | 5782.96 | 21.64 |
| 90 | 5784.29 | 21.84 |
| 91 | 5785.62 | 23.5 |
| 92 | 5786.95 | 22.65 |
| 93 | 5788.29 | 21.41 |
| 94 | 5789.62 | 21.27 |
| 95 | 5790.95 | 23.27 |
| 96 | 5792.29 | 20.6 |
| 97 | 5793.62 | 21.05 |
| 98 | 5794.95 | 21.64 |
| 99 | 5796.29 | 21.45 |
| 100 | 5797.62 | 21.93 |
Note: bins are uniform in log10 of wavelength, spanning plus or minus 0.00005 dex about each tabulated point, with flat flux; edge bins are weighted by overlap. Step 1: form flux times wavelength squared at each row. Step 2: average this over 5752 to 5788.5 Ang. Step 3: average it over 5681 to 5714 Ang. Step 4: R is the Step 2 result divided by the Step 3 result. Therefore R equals 1.32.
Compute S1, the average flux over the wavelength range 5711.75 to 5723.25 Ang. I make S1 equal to 18.1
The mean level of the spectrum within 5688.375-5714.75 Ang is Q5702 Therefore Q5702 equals 16.1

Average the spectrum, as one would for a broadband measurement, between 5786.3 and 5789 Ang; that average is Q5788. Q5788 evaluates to 22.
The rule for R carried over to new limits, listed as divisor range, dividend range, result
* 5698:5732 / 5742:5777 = 1.22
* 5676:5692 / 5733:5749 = 1.06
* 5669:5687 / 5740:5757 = 1.10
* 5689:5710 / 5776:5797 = 1.41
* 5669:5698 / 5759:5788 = 1.24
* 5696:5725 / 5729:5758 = 1.20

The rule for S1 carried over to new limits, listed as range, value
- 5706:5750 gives 18.8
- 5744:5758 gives 20.8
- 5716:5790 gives 20.7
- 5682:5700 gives 17.2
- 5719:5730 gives 19.5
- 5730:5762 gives 20.2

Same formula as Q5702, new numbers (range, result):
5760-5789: 21.9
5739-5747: 19.8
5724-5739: 19.5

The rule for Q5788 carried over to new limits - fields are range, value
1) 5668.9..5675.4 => 18.4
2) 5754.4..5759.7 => 21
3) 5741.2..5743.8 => 19.6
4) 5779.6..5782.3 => 21.9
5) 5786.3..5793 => 21.8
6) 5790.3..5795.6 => 21.6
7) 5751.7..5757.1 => 20.6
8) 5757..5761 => 21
